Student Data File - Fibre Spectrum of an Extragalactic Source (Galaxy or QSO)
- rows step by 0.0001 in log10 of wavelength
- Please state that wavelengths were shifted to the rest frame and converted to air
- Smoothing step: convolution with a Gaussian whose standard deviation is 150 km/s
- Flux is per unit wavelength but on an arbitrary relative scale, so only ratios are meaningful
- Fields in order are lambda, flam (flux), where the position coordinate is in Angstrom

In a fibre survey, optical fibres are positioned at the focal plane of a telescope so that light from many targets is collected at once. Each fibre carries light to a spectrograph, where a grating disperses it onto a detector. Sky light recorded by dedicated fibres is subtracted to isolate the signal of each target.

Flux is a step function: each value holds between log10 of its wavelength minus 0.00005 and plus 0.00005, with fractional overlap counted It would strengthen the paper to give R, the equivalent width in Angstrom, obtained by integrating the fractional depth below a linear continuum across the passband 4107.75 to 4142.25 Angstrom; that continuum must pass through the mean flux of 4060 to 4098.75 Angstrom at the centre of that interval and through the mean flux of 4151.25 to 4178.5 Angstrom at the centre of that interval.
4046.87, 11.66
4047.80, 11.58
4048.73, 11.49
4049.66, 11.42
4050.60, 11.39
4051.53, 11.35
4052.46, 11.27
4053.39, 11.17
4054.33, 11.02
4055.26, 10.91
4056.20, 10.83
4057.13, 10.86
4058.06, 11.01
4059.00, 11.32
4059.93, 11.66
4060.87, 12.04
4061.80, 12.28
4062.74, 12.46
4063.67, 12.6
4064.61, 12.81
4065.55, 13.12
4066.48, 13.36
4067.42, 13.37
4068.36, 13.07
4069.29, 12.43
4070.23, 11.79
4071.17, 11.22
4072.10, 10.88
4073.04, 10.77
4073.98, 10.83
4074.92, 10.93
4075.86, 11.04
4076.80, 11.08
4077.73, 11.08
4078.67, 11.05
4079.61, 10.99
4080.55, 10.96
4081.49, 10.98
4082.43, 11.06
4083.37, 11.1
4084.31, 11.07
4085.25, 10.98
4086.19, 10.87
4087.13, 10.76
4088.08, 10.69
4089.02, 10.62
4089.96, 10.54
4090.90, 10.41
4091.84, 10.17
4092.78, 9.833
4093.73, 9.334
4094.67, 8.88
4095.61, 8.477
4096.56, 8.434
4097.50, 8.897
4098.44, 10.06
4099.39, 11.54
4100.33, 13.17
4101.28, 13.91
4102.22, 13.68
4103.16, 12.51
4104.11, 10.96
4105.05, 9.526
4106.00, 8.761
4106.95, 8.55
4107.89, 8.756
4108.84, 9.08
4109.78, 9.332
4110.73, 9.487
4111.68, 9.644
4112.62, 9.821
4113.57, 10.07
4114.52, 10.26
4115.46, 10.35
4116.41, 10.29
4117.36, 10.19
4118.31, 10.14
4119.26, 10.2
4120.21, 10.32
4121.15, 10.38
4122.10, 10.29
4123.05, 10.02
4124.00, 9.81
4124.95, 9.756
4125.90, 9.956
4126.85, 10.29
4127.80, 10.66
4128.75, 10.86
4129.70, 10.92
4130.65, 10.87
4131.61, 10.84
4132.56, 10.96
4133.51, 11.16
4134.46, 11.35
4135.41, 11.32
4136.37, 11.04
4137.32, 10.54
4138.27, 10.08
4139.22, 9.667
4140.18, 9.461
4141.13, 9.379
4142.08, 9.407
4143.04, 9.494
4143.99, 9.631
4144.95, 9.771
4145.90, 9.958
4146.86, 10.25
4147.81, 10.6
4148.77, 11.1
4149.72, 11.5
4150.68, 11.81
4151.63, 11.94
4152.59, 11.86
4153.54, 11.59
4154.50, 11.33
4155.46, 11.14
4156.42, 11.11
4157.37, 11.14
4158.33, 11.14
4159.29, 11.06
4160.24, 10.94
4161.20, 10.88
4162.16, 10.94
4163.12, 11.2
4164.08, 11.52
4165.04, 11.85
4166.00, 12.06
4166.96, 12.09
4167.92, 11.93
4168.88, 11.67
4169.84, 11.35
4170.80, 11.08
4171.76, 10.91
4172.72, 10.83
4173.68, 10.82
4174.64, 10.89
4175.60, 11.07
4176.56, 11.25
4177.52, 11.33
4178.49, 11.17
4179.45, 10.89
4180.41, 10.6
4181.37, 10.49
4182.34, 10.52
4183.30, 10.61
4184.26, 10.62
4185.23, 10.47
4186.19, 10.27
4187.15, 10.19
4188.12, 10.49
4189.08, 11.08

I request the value 3.0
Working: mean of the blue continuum 11.1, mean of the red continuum 11.3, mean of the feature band 10.2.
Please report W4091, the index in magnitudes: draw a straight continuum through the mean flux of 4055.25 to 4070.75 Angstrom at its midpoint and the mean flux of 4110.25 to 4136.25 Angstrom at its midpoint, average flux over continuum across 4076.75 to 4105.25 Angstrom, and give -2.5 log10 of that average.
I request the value 0.05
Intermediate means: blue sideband 12.1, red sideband 10.4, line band 10.8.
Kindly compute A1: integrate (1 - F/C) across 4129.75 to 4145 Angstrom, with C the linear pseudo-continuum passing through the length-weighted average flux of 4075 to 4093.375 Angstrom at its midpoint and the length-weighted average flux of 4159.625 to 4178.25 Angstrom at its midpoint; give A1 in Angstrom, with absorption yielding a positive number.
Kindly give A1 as 1.0 Angstrom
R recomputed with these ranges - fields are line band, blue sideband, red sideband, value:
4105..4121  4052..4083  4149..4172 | 2.5 Angstrom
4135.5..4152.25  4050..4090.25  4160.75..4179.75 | 1.4 Angstrom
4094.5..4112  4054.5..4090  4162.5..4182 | 1.8 Angstrom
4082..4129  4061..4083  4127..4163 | 4.2 Angstrom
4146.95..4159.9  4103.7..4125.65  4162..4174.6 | -0.4 Angstrom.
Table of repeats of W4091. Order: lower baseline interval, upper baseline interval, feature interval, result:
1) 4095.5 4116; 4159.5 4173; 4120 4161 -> 0.03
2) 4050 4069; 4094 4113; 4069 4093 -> 0.01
